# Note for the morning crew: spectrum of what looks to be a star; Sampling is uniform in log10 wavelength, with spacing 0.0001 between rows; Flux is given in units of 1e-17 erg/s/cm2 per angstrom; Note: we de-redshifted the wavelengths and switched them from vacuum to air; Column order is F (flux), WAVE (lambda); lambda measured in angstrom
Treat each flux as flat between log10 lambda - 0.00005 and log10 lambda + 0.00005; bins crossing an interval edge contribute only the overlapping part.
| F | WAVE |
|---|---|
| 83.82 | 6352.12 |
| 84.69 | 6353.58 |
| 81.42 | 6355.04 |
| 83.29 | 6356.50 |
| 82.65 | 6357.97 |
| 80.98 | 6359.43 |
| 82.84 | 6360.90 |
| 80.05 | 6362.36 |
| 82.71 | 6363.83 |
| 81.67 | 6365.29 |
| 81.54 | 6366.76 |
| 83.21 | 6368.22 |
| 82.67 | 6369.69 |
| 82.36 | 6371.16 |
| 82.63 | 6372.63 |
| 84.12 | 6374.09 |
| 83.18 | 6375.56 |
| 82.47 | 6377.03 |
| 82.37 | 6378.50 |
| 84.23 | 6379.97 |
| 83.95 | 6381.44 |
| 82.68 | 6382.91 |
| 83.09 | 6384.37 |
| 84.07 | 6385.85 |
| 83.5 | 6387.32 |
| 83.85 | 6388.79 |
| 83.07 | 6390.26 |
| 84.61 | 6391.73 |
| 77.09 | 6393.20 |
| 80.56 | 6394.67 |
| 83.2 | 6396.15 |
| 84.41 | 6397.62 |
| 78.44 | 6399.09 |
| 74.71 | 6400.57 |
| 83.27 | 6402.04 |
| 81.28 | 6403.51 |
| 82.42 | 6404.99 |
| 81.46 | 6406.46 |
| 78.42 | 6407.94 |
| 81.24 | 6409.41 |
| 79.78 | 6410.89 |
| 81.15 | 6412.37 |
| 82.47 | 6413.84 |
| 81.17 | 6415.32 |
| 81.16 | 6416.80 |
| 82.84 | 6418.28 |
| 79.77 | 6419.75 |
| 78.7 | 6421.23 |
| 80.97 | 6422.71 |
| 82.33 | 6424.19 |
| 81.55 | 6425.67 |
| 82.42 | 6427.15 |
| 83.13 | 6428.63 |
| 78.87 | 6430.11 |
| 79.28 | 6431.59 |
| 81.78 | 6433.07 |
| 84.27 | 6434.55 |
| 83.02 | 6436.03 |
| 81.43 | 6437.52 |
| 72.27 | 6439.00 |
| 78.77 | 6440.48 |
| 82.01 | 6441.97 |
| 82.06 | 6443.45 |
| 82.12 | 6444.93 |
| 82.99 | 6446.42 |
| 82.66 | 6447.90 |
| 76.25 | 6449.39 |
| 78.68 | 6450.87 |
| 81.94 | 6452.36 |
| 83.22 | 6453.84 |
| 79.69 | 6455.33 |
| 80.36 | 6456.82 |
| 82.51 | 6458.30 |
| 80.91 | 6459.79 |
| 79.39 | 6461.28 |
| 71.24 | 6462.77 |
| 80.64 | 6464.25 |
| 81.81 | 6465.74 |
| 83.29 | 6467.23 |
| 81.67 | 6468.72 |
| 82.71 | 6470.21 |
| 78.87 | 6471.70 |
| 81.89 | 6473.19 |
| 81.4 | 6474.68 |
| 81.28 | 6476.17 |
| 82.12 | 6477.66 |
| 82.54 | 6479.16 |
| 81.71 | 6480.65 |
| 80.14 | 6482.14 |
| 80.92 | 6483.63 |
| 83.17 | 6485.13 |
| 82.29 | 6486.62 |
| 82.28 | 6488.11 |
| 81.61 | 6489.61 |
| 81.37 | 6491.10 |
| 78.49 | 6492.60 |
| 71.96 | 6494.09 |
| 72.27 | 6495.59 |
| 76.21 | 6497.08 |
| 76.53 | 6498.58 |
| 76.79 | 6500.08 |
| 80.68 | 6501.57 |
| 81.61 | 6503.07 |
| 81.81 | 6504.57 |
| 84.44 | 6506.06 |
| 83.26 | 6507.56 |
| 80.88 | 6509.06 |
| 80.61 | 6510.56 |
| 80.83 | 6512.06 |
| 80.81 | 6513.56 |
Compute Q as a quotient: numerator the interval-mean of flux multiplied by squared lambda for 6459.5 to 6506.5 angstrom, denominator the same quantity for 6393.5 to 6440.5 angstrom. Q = 1.0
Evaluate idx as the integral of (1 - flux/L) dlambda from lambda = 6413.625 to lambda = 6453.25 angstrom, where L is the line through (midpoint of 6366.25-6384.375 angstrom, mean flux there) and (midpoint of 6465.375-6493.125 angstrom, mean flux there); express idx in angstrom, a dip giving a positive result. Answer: 0.6 angstrom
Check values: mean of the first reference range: 83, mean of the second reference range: 81.6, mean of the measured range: 80.9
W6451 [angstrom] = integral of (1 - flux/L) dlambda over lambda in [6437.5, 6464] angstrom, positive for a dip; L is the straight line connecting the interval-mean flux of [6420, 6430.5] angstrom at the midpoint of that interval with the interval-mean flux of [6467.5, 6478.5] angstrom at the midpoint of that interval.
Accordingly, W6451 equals 0.46 angstrom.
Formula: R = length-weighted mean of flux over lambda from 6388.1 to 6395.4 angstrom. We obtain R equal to 81.9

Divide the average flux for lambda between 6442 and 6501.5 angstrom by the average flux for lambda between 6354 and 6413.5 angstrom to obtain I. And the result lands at 1.0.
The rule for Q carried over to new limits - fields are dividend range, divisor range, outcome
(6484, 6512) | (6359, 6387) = 1.00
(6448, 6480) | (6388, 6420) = 1.01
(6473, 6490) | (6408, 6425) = 1.03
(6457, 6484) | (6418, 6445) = 1.01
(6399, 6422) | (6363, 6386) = 0.98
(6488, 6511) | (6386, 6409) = 1.01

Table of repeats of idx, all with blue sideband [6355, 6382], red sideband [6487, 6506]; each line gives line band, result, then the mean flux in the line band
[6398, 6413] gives 0.2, 80.3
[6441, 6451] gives -0.1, 81.1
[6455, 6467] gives 0.0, 79.7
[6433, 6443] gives 0.0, 80.4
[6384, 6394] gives -0.1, 82.7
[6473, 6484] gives -0.3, 81.5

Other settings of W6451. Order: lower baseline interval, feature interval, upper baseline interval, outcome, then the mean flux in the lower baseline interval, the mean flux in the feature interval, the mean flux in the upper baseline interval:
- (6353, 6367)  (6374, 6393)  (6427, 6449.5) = -0.34 angstrom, 82.2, 83.3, 80.9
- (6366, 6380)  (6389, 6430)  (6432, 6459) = 0.32 angstrom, 82.8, 81.2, 80.9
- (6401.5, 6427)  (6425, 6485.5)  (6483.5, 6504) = -0.65 angstrom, 81.2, 80.9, 79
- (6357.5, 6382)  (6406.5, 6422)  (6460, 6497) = 0.16 angstrom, 82.5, 80.7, 80.2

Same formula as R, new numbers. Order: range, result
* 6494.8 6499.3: 74.9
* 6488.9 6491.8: 81.6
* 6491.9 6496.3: 74.2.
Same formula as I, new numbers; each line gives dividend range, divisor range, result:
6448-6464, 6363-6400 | 0.96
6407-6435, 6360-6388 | 0.98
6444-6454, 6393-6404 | 1.01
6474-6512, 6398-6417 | 1.00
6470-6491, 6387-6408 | 1.00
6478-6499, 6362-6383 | 0.96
